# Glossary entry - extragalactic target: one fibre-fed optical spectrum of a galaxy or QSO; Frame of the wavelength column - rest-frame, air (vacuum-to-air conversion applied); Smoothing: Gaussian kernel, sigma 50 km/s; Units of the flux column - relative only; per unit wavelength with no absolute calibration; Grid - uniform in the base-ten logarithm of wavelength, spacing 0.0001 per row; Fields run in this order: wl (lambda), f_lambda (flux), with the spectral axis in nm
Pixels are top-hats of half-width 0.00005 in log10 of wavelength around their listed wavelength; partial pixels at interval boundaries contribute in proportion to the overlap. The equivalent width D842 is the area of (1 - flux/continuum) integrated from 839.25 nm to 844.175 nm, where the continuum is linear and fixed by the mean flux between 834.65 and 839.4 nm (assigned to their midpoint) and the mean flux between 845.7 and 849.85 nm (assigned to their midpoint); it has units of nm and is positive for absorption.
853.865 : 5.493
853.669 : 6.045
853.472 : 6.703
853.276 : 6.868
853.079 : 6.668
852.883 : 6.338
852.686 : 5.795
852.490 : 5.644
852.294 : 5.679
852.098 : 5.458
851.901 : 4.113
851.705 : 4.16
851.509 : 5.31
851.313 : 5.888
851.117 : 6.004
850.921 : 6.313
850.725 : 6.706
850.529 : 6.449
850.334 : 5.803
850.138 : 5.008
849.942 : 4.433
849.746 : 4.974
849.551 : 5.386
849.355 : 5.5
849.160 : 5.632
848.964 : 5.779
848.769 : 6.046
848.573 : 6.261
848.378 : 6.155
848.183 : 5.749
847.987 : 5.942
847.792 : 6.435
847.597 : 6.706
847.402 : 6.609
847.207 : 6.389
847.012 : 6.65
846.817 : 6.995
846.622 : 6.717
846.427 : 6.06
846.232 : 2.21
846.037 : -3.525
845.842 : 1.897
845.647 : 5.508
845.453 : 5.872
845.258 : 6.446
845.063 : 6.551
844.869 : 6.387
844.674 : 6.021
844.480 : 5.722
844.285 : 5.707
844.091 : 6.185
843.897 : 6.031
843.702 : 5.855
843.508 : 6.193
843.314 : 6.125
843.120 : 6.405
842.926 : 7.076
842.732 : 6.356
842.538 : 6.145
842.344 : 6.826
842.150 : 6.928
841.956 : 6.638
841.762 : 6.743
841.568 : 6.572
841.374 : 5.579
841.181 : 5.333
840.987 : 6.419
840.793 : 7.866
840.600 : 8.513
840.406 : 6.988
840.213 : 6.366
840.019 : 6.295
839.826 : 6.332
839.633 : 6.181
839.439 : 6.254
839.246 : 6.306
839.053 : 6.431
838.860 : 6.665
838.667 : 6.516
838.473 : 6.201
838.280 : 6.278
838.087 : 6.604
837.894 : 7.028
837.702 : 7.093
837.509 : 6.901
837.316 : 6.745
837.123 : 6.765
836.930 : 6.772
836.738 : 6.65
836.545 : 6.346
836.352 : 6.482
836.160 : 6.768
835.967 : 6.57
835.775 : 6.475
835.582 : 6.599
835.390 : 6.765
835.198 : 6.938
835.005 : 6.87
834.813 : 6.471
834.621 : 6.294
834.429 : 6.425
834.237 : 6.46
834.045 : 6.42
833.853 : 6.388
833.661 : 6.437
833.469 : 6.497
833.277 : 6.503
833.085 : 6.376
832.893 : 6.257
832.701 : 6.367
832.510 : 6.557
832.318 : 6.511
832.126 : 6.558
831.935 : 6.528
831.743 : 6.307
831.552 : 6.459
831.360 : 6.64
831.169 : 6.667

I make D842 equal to -0.37 nm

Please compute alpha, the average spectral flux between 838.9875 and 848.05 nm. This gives 6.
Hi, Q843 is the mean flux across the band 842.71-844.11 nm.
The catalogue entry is 6.28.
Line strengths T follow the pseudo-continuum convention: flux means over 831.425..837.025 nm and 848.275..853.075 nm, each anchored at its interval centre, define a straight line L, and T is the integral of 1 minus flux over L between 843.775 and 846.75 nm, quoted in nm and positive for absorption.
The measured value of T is 0.50 nm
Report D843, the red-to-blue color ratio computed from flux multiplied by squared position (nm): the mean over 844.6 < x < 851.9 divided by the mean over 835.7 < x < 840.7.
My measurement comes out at 0.85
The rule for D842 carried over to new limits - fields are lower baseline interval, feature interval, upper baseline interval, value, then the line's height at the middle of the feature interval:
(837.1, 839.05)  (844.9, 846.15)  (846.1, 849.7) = 0.45 nm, 6.05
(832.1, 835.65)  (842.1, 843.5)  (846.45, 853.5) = -0.08 nm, 6.18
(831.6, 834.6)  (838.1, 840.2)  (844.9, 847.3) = -0.24 nm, 5.7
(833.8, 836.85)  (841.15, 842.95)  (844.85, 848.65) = -0.18 nm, 5.86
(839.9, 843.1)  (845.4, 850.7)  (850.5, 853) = 0.59 nm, 6.02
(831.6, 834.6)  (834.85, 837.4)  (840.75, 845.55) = -0.11 nm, 6.4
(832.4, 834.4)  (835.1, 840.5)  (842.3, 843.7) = -0.14 nm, 6.41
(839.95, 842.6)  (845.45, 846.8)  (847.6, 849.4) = 0.57 nm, 6.22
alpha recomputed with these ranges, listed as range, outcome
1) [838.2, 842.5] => 6.55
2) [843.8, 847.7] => 5.36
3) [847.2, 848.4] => 6.29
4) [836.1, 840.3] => 6.54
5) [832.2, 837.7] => 6.57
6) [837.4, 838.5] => 6.72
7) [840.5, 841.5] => 6.74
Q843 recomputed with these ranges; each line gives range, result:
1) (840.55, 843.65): 6.57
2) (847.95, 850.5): 5.6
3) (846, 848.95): 5.62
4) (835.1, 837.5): 6.66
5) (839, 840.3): 6.3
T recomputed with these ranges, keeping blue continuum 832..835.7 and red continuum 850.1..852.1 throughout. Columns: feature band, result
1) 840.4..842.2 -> -0.19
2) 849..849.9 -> 0.05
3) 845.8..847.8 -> 0.33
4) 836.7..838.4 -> -0.12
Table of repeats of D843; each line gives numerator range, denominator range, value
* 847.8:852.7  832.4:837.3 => 0.89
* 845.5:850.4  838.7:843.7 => 0.82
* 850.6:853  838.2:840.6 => 0.89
